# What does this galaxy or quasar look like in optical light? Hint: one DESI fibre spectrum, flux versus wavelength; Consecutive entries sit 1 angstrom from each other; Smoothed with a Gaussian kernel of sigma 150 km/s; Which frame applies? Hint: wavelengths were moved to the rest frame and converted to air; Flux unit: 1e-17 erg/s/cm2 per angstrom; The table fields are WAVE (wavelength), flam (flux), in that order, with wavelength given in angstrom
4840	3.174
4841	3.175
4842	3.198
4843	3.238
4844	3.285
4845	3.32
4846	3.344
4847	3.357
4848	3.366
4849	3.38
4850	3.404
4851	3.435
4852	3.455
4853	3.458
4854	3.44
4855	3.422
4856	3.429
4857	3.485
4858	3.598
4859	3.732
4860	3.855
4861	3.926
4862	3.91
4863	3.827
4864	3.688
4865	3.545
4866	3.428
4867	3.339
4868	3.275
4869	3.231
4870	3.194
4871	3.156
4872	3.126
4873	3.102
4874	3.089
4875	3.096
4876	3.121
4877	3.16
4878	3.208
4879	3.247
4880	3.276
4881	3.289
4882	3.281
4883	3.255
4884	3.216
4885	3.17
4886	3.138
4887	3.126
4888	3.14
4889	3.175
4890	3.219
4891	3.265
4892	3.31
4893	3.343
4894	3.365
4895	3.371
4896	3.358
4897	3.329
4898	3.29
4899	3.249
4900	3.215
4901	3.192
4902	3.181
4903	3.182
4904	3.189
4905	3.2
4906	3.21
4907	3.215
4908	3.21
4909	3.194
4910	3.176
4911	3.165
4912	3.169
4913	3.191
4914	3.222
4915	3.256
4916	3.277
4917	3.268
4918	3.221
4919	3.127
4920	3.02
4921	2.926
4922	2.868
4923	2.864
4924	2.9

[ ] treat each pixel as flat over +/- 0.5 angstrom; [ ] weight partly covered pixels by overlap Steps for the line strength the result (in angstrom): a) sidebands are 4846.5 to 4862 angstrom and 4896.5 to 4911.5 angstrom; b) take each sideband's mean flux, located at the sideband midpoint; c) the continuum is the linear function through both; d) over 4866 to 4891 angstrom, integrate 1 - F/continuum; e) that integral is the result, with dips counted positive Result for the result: 1.3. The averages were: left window 3.53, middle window 3.2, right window 3.21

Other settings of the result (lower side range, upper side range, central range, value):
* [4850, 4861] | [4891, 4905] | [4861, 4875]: 0.3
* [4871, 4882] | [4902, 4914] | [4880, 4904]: -0.5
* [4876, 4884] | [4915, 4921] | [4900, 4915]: 0.0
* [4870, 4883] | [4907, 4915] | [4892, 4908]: -0.3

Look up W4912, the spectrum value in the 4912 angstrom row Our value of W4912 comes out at 3.169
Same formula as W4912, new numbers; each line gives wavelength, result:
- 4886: 3.138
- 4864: 3.688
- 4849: 3.38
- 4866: 3.428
